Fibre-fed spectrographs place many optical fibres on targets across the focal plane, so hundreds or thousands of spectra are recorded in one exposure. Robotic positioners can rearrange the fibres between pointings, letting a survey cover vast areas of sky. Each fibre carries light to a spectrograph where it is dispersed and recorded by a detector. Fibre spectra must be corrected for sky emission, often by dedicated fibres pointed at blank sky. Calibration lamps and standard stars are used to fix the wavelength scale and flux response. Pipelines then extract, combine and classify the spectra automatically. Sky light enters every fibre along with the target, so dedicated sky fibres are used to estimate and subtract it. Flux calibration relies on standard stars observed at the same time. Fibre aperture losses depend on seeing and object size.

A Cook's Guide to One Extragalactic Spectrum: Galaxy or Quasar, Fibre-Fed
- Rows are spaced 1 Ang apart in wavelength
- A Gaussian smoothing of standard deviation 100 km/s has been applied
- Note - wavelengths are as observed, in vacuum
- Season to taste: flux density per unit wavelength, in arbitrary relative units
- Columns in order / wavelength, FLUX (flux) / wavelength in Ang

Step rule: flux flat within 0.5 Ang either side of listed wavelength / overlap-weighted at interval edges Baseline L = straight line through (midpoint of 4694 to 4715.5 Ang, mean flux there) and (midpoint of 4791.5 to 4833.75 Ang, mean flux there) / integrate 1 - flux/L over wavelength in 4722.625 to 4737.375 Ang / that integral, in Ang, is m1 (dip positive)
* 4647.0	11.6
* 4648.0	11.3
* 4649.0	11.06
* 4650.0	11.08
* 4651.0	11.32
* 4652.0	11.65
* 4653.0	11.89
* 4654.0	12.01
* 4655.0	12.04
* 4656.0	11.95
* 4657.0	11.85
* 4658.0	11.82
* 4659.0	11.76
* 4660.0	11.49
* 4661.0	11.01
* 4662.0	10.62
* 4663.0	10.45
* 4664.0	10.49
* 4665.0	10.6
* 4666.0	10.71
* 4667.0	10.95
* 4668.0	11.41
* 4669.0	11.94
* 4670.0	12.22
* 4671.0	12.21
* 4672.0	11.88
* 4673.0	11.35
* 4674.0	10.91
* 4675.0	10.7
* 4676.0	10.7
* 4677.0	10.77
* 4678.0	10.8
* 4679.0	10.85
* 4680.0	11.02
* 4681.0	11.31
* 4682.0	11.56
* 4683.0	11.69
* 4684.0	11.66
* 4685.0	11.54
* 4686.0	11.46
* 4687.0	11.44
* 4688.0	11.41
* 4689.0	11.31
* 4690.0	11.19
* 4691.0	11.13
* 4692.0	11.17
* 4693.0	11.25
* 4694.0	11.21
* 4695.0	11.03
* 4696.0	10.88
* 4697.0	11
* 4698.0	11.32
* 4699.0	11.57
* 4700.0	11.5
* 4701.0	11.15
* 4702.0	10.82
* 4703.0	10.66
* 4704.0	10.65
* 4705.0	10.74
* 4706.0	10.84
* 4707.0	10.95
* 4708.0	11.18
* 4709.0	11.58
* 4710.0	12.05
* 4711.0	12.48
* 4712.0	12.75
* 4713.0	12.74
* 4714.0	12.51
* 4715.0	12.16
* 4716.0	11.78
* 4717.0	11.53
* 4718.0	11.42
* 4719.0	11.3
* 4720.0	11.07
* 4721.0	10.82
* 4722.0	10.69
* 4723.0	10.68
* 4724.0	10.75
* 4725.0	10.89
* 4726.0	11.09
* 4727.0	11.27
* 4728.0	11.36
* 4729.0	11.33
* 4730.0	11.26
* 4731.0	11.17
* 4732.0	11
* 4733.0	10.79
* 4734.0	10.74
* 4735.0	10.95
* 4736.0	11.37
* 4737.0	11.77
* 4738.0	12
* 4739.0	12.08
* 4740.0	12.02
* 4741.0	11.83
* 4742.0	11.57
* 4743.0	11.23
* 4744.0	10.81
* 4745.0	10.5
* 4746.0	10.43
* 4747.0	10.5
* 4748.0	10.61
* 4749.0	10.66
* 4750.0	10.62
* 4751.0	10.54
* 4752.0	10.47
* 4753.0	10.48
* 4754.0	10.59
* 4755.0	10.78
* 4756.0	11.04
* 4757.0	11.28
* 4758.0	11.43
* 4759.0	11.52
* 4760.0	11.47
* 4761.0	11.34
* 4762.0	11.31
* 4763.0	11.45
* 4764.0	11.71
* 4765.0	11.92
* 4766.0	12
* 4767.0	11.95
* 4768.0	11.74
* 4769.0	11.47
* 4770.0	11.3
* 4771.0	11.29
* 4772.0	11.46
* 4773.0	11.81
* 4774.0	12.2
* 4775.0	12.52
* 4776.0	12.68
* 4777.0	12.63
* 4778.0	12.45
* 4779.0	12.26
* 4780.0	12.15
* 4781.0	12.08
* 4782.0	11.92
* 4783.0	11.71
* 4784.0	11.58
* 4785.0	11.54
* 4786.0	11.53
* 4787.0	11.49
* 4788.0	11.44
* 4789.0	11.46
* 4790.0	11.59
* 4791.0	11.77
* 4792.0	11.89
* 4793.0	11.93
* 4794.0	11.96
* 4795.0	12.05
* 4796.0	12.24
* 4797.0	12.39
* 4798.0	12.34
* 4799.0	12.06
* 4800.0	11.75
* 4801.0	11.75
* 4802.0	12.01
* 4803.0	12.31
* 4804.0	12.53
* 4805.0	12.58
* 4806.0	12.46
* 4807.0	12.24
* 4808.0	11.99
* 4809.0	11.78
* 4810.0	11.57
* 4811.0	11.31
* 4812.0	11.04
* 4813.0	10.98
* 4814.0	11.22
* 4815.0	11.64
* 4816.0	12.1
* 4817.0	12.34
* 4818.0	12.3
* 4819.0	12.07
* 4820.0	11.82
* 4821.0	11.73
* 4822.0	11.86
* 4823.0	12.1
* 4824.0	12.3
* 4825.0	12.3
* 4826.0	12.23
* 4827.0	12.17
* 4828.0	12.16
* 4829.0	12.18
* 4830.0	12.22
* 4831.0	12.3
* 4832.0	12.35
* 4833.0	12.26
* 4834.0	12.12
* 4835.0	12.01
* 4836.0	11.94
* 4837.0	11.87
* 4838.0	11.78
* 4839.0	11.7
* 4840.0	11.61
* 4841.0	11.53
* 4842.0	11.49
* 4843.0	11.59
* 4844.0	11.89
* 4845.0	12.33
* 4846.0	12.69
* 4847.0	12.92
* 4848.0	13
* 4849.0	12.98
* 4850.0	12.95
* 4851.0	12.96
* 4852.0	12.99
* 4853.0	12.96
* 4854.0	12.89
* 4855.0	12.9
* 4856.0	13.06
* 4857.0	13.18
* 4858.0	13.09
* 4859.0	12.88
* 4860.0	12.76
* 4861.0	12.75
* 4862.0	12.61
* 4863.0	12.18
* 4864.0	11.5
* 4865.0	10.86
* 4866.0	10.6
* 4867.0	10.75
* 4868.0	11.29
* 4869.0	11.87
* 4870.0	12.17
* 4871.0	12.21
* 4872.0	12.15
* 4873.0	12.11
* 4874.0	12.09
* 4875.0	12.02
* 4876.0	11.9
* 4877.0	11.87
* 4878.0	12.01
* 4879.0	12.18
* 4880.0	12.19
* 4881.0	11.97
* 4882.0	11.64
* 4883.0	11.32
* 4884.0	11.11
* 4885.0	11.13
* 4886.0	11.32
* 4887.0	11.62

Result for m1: 0.6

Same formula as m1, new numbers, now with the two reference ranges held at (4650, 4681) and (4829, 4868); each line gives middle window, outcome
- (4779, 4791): 0.2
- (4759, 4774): 0.3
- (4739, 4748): 0.4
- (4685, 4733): 0.9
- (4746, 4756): 1.0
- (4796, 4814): 0.1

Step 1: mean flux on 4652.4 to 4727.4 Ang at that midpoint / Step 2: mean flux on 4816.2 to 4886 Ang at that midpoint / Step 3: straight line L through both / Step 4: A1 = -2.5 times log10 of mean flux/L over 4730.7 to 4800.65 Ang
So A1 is 0.02 mag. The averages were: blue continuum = 11.3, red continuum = 12.1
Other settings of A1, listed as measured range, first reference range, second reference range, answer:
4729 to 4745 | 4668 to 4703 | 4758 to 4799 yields 0.02 mag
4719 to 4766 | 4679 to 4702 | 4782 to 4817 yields 0.04 mag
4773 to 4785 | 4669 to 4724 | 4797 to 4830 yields -0.03 mag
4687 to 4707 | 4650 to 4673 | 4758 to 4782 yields 0.05 mag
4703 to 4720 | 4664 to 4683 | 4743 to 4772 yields -0.04 mag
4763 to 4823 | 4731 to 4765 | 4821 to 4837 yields -0.02 mag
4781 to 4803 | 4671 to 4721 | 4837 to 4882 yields 0.00 mag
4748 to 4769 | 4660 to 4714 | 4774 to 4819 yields 0.05 mag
